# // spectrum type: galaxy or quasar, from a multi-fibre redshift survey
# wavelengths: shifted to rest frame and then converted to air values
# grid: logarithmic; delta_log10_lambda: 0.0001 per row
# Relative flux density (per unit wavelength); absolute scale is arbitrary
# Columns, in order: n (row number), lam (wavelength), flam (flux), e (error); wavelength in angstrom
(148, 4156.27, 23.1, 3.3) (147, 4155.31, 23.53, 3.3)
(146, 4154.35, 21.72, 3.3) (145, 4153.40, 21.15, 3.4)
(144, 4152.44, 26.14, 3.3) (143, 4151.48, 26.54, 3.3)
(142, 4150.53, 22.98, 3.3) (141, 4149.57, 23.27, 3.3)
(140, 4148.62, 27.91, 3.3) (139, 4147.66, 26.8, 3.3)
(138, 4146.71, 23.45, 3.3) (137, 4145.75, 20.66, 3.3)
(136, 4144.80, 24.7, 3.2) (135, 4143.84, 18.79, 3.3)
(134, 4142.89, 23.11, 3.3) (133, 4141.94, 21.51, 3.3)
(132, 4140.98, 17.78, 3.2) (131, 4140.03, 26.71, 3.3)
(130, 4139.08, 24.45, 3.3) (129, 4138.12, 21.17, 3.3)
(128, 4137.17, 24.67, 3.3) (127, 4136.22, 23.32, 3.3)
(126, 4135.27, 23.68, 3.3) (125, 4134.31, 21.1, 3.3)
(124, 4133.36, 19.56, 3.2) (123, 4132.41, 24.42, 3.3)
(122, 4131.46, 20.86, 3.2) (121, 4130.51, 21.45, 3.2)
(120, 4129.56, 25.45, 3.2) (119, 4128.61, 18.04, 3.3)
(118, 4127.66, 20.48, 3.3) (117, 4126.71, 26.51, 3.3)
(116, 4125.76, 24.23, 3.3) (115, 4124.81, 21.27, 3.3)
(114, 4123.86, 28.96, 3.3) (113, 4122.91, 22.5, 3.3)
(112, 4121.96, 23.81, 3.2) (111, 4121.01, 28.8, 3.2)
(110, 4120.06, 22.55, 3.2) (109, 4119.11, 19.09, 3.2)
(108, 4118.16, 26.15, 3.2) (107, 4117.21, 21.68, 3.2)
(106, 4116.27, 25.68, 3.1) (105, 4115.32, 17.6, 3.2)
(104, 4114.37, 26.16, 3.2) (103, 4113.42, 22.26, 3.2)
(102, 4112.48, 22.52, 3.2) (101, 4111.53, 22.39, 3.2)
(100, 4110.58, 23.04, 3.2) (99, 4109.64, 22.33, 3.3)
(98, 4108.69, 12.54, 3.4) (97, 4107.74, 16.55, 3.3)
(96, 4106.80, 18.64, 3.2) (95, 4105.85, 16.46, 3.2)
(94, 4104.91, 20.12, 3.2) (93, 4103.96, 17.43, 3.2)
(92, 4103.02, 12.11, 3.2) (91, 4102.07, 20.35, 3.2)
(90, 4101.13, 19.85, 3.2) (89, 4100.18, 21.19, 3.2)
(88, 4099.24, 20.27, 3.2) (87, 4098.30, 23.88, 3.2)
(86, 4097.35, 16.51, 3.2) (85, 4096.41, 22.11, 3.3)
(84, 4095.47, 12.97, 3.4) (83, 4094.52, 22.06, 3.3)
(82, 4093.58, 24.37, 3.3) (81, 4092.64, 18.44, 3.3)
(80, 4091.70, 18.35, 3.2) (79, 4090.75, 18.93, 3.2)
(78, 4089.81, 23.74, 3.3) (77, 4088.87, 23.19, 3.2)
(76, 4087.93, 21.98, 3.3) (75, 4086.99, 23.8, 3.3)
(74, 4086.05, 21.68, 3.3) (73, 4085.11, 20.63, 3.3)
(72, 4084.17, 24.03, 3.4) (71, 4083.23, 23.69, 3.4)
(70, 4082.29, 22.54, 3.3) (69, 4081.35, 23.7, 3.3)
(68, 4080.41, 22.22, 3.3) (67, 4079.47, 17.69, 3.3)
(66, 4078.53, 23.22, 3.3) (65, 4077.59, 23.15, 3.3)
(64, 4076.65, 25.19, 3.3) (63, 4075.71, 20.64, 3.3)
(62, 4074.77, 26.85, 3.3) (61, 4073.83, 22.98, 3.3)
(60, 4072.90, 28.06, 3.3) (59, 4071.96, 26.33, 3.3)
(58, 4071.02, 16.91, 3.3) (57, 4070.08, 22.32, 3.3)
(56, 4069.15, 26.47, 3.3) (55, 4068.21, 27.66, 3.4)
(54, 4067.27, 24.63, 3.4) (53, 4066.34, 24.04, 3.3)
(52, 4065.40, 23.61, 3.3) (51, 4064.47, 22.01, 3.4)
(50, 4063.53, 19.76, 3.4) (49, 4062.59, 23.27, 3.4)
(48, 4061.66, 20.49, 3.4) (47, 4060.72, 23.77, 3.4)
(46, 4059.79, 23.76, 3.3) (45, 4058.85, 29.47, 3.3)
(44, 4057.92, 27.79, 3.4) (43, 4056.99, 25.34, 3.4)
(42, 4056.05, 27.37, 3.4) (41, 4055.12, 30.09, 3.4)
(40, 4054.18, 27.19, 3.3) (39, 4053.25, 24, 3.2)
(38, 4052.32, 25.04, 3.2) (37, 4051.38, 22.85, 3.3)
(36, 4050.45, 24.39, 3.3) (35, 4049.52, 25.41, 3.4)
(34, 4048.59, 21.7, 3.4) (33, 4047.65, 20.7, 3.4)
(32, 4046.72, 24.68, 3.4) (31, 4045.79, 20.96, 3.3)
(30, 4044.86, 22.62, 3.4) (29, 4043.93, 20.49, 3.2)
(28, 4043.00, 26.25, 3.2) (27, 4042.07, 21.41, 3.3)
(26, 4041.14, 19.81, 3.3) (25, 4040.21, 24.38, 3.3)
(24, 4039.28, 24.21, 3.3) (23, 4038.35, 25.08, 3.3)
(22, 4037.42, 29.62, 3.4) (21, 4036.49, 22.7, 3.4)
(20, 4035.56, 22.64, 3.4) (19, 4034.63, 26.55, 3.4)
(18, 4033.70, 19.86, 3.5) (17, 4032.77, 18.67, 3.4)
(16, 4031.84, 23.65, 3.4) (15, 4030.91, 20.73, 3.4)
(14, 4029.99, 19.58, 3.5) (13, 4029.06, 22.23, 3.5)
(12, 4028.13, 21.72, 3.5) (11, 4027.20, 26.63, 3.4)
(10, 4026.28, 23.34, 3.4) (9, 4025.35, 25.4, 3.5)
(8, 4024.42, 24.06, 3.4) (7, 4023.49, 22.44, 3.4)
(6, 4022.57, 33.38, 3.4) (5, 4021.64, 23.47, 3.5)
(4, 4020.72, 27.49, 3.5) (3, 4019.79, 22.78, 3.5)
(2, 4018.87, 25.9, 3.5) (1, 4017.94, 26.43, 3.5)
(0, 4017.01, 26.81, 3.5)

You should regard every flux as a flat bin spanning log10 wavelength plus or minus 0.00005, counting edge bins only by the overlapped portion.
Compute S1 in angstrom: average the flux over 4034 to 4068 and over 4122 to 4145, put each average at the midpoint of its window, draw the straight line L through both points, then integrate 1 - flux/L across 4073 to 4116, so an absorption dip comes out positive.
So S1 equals 4.4 angstrom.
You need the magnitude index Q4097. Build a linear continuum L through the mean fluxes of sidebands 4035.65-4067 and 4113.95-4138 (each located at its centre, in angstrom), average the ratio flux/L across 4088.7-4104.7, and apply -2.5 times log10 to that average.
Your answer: 0.19 mag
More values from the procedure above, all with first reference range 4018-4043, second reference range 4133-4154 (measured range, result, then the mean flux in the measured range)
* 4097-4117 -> 0.17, 19.9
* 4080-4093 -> 0.07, 22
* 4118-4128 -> -0.03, 24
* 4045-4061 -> -0.06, 24.9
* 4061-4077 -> 0.00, 23.6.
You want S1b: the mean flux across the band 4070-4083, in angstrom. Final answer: 23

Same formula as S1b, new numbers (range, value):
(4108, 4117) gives 21.5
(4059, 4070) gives 23.7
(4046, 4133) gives 22.5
